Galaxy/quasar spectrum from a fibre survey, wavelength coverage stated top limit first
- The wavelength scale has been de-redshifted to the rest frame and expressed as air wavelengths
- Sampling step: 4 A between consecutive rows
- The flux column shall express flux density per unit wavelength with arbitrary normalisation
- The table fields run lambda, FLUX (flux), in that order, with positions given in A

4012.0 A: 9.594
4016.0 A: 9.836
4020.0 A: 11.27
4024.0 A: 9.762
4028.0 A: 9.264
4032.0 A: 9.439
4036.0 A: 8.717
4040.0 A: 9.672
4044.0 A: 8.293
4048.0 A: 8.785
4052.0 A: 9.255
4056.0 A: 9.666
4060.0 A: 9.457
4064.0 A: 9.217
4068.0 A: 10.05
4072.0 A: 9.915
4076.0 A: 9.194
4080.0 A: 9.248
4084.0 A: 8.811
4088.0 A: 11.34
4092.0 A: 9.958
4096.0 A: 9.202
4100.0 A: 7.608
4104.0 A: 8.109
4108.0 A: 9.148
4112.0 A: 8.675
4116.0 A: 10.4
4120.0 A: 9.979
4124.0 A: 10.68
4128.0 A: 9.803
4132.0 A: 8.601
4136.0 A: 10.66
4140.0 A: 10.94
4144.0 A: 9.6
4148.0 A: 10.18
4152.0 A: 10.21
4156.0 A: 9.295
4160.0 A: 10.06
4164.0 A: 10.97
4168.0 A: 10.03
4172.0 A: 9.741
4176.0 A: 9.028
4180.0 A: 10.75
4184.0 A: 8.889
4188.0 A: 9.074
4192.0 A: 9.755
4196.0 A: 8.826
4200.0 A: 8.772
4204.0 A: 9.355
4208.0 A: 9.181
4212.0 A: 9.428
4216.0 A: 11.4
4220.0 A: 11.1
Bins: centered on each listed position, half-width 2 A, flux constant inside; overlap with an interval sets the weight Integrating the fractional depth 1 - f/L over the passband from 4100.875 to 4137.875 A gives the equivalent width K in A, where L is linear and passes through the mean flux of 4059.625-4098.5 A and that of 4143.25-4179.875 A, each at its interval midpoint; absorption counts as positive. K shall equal 1.1 A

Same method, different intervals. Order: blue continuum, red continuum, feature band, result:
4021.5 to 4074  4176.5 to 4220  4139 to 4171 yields -1.99 A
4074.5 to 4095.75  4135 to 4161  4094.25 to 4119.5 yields 2.35 A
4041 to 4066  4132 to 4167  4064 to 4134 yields 1.15 A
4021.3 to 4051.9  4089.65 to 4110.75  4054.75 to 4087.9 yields -2.02 A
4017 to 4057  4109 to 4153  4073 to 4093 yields -0.06 A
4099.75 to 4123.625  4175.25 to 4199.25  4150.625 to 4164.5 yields -1.09 A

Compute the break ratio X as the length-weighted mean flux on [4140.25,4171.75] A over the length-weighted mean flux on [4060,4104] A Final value 1.07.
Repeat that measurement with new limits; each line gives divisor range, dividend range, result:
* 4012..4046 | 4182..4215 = 0.97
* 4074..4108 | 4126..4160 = 1.08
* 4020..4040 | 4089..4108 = 0.93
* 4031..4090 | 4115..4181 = 1.07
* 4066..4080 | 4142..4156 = 1.03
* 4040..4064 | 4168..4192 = 1.05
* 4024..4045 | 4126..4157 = 1.08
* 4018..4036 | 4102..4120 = 0.94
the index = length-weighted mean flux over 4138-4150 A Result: 10.2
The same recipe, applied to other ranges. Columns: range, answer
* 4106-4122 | 9.55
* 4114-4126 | 10.4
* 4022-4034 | 9.49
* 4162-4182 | 10.1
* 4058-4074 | 9.66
